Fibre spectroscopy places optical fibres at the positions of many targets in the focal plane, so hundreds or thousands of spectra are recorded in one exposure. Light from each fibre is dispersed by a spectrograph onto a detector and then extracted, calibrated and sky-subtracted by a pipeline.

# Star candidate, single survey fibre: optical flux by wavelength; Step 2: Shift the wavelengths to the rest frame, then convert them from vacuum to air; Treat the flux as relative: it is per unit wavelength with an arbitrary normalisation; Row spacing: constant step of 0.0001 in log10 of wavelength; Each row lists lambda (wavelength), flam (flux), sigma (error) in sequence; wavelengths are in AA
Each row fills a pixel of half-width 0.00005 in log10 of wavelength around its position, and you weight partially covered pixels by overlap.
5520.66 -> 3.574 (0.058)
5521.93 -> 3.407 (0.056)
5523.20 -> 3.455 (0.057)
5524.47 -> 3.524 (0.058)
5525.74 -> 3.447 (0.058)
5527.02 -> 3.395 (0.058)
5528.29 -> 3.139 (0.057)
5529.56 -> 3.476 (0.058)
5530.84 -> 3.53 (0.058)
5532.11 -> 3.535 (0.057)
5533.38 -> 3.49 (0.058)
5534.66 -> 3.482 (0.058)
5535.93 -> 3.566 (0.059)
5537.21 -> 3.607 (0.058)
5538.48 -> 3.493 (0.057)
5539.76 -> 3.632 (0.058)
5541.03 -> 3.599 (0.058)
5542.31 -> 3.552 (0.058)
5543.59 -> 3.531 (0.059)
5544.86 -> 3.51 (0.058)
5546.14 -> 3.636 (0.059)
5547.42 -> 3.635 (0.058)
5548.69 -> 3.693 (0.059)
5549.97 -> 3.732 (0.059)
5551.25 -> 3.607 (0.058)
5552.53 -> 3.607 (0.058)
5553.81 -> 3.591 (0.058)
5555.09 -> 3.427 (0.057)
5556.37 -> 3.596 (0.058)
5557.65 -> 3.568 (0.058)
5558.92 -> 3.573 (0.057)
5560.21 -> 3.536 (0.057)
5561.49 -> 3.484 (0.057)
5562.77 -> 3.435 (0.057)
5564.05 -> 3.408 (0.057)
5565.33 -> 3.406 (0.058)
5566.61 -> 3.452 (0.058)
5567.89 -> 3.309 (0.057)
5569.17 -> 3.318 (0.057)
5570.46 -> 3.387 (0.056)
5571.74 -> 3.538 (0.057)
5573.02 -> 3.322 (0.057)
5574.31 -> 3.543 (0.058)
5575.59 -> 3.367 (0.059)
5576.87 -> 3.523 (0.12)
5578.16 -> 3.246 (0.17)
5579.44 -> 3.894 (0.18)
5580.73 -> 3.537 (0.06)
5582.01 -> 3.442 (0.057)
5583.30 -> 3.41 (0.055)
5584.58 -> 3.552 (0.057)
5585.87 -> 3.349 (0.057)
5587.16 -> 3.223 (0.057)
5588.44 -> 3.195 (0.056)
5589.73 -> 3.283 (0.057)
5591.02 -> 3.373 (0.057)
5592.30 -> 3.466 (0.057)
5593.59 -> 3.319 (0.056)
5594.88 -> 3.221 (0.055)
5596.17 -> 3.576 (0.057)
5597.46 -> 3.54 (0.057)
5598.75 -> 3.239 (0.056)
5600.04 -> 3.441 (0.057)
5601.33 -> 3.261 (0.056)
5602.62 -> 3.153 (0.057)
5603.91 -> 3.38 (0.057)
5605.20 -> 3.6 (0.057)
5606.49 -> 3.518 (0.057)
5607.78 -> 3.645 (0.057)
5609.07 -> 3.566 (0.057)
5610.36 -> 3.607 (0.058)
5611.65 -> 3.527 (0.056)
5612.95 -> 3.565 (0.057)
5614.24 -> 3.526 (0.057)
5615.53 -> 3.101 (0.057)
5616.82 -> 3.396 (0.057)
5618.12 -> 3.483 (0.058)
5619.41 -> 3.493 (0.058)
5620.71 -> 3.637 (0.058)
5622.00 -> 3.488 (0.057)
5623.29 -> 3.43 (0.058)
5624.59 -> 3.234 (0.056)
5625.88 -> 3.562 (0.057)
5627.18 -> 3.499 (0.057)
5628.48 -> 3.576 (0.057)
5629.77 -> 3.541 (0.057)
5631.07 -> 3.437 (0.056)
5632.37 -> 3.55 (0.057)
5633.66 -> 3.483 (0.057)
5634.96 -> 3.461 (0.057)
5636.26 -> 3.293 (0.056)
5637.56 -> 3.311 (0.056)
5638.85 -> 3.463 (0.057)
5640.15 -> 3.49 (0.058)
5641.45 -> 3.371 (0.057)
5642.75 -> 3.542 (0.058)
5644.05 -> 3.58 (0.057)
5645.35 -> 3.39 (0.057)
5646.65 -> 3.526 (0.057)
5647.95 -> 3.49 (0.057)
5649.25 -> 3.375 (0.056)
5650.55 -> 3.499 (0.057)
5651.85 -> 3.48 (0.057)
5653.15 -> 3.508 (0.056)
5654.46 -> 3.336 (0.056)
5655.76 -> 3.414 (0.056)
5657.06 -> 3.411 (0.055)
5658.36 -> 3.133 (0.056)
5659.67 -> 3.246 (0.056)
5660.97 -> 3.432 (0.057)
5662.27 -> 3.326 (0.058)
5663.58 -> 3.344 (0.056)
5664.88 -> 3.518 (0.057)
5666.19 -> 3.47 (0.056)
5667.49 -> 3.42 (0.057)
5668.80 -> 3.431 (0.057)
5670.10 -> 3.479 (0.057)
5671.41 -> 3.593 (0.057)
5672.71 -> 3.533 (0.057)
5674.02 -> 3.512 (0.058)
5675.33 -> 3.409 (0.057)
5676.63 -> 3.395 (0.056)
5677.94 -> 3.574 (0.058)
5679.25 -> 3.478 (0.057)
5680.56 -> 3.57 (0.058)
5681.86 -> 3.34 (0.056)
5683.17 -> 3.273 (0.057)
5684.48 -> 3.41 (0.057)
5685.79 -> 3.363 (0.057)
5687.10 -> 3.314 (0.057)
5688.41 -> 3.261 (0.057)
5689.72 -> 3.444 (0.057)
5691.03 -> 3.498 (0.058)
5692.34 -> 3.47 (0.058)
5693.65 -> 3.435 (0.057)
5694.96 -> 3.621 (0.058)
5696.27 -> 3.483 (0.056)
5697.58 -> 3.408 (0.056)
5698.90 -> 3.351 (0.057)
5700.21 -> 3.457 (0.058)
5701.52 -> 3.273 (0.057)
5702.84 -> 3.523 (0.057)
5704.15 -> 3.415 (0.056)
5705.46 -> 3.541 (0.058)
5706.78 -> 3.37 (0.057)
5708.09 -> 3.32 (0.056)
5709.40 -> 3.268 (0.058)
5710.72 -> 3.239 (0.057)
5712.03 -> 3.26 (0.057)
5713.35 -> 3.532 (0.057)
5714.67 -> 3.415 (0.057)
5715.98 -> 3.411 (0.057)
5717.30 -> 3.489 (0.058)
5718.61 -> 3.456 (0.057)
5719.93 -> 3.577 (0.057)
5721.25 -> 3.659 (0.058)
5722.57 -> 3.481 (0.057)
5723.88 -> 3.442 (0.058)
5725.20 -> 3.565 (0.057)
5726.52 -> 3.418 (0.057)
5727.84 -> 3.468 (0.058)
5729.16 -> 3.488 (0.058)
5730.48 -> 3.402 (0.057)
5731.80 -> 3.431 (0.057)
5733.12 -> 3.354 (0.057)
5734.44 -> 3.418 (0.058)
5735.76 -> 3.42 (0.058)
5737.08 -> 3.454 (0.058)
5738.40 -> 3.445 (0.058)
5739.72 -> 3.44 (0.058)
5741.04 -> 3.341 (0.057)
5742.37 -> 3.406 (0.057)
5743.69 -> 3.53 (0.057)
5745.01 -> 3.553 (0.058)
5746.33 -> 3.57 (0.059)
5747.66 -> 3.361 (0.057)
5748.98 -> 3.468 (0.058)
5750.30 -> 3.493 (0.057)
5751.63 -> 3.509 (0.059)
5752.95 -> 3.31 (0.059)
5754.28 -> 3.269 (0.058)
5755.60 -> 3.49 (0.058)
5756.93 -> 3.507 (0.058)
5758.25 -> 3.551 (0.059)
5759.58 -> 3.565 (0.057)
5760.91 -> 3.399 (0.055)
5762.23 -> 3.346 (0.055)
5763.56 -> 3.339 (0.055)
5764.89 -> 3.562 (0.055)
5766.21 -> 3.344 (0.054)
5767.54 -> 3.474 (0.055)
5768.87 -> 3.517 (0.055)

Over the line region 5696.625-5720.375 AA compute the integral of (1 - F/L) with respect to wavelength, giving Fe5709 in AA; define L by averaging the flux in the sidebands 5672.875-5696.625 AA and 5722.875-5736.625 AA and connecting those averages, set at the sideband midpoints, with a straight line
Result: 0.2 AA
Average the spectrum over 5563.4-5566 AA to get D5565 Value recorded 3.41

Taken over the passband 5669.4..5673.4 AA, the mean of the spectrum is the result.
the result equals 3.54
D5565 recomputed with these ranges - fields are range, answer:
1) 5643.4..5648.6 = 3.5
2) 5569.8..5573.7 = 3.41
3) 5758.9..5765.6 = 3.44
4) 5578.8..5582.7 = 3.62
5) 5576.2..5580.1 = 3.55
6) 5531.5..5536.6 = 3.52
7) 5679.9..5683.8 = 3.4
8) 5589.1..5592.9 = 3.38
